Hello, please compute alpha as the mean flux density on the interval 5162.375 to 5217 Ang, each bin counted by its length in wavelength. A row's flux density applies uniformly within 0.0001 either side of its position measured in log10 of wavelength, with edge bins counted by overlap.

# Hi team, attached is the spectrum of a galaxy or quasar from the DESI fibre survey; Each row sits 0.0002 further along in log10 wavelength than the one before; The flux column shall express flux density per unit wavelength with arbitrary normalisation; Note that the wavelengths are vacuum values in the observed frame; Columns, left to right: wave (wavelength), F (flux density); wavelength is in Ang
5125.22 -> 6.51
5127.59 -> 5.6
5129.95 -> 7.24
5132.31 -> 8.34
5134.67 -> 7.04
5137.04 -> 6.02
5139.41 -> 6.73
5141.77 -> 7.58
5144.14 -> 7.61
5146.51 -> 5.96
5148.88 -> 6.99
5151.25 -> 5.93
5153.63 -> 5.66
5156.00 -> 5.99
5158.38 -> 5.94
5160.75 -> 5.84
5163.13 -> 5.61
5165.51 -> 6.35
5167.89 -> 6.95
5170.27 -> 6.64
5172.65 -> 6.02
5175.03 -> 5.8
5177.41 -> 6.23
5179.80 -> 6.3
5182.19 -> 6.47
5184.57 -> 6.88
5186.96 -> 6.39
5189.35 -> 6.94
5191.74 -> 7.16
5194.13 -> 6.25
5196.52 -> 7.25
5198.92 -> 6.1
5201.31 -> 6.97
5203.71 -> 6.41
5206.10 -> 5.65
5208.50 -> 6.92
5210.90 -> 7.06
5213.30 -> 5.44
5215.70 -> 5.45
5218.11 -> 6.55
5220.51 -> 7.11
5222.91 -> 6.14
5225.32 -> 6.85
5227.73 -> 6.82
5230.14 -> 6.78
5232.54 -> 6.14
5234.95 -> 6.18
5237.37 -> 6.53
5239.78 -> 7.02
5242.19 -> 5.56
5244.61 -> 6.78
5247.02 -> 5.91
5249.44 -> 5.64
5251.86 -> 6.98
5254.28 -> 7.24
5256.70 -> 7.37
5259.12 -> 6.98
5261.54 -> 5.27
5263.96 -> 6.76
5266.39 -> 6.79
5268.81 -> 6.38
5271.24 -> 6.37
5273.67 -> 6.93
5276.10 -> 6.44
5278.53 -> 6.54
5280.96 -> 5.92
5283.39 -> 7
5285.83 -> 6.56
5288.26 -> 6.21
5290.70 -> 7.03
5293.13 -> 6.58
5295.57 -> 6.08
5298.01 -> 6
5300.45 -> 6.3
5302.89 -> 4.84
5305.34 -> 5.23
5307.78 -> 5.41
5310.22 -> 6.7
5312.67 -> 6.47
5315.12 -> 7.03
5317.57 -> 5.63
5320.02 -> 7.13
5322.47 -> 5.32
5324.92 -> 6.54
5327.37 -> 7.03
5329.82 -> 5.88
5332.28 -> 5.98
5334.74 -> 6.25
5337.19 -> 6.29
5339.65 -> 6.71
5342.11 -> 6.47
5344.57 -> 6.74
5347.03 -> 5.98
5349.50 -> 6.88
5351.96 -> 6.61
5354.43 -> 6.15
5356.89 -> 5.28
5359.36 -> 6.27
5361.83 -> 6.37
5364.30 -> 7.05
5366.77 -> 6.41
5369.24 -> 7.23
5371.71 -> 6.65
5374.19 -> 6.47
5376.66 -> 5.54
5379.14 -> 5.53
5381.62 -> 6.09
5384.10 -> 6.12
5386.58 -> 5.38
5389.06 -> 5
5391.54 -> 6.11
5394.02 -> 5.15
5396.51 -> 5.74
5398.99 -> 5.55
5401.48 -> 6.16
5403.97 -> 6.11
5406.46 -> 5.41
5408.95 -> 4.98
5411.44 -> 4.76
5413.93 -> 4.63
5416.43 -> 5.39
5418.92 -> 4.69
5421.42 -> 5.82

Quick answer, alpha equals 6.41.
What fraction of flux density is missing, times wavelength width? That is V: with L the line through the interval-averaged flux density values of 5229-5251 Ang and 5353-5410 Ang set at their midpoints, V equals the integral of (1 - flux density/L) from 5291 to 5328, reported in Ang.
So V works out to -0.22 Ang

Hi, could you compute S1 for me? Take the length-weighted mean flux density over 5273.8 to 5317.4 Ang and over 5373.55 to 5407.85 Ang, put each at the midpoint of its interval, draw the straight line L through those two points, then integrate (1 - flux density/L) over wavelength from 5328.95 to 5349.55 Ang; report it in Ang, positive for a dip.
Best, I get -1.10 Ang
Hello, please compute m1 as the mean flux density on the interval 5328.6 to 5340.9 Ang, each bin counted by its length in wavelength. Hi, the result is 6.22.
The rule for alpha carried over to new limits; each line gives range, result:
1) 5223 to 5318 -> 6.39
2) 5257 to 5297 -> 6.51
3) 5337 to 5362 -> 6.34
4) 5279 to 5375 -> 6.33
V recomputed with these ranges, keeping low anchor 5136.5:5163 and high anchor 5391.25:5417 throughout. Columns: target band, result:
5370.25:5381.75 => -1.1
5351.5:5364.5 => -1.4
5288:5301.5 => -1.3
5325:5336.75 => -1.3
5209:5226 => -0.7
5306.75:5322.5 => -1.5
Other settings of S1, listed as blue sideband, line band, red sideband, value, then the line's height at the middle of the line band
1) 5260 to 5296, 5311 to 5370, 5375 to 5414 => -4.2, 5.98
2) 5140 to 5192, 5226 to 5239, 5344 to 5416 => -0.5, 6.26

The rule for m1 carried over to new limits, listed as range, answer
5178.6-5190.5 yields 6.59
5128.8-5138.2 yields 7.16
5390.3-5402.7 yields 5.74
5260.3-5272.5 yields 6.32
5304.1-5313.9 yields 5.95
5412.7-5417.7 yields 5.01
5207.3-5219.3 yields 6.28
